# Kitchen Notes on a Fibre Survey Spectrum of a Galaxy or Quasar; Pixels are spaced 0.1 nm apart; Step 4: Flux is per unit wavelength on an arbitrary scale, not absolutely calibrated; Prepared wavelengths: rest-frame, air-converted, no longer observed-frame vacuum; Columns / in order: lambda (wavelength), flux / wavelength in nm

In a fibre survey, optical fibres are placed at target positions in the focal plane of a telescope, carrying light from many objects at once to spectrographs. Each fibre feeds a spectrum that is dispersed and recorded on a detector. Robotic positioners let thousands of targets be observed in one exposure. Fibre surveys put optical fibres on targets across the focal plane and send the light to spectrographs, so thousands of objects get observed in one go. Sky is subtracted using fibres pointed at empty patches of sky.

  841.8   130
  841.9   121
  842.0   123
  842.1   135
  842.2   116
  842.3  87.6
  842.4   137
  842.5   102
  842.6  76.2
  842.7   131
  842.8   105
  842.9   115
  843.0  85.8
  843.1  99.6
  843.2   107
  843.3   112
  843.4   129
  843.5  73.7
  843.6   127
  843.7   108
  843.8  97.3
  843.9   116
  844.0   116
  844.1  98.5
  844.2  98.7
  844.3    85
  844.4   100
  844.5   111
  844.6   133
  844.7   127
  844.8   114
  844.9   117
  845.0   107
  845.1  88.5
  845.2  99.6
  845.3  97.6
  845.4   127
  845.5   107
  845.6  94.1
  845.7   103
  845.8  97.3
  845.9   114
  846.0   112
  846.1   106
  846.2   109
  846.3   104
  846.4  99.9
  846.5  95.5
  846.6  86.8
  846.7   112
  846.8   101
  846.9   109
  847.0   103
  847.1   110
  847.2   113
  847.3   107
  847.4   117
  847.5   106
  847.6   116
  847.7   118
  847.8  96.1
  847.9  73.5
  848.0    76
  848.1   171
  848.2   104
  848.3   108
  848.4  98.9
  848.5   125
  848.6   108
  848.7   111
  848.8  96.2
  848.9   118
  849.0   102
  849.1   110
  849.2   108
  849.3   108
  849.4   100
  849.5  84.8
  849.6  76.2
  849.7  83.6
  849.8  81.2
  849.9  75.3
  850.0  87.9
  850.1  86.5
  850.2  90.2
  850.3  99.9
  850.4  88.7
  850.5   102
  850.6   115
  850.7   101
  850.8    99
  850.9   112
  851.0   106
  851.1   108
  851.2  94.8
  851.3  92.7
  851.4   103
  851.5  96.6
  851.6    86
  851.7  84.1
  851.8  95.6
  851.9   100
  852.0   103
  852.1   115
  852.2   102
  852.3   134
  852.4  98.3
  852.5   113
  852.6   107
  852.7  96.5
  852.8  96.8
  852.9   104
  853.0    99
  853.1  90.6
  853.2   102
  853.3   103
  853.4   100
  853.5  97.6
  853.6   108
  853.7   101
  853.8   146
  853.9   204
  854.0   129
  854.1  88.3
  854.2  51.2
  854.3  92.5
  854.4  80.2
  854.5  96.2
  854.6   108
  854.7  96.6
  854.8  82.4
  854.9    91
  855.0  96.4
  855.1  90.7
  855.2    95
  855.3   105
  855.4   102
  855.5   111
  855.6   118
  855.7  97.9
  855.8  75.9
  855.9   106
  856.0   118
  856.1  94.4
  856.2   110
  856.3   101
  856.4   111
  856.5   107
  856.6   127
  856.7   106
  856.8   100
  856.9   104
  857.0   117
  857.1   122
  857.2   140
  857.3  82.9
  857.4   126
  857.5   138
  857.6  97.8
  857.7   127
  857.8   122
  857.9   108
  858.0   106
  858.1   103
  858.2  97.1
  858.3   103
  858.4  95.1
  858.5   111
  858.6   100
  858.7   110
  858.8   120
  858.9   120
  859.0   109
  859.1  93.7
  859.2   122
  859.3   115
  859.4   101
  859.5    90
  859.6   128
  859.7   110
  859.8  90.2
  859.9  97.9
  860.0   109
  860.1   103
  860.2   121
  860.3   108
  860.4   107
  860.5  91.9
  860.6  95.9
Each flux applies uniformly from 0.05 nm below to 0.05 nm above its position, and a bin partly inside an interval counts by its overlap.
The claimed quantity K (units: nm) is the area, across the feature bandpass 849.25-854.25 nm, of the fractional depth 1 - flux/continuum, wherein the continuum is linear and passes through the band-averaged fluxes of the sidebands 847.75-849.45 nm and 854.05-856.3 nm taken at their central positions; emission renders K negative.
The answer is 0.02 nm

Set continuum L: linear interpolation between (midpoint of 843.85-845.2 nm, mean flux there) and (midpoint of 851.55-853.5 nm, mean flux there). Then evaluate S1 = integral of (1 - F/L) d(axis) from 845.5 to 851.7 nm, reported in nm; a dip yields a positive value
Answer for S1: 0.18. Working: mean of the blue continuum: 108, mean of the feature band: 102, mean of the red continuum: 101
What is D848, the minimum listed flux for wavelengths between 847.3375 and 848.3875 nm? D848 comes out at 73.5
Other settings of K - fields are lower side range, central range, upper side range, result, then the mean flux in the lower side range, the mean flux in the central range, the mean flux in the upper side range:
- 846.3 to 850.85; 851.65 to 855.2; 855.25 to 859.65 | 0.098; 102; 103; 109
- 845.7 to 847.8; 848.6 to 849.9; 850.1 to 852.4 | 0.072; 106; 97.7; 101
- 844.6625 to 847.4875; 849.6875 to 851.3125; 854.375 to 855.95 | 0.096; 106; 95.9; 97.3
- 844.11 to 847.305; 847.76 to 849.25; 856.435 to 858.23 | 0.006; 106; 107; 113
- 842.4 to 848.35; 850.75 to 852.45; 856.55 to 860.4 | 0.101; 107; 102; 110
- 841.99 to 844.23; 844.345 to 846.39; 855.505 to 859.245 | 0.007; 108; 108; 109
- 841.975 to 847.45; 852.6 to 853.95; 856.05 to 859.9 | -0.032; 107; 111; 109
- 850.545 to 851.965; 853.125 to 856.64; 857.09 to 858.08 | 0.167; 99.6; 104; 116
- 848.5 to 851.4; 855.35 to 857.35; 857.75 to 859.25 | -0.036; 98.6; 108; 108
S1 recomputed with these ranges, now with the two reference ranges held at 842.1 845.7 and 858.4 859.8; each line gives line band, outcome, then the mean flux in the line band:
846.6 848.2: 0.00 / 108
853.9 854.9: 0.10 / 97.2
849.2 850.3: 0.19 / 88.9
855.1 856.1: 0.06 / 102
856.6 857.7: -0.06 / 115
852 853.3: 0.04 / 105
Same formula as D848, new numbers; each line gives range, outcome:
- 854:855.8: 51.2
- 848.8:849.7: 76.2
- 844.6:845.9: 88.5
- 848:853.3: 75.3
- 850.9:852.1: 84.1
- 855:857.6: 75.9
